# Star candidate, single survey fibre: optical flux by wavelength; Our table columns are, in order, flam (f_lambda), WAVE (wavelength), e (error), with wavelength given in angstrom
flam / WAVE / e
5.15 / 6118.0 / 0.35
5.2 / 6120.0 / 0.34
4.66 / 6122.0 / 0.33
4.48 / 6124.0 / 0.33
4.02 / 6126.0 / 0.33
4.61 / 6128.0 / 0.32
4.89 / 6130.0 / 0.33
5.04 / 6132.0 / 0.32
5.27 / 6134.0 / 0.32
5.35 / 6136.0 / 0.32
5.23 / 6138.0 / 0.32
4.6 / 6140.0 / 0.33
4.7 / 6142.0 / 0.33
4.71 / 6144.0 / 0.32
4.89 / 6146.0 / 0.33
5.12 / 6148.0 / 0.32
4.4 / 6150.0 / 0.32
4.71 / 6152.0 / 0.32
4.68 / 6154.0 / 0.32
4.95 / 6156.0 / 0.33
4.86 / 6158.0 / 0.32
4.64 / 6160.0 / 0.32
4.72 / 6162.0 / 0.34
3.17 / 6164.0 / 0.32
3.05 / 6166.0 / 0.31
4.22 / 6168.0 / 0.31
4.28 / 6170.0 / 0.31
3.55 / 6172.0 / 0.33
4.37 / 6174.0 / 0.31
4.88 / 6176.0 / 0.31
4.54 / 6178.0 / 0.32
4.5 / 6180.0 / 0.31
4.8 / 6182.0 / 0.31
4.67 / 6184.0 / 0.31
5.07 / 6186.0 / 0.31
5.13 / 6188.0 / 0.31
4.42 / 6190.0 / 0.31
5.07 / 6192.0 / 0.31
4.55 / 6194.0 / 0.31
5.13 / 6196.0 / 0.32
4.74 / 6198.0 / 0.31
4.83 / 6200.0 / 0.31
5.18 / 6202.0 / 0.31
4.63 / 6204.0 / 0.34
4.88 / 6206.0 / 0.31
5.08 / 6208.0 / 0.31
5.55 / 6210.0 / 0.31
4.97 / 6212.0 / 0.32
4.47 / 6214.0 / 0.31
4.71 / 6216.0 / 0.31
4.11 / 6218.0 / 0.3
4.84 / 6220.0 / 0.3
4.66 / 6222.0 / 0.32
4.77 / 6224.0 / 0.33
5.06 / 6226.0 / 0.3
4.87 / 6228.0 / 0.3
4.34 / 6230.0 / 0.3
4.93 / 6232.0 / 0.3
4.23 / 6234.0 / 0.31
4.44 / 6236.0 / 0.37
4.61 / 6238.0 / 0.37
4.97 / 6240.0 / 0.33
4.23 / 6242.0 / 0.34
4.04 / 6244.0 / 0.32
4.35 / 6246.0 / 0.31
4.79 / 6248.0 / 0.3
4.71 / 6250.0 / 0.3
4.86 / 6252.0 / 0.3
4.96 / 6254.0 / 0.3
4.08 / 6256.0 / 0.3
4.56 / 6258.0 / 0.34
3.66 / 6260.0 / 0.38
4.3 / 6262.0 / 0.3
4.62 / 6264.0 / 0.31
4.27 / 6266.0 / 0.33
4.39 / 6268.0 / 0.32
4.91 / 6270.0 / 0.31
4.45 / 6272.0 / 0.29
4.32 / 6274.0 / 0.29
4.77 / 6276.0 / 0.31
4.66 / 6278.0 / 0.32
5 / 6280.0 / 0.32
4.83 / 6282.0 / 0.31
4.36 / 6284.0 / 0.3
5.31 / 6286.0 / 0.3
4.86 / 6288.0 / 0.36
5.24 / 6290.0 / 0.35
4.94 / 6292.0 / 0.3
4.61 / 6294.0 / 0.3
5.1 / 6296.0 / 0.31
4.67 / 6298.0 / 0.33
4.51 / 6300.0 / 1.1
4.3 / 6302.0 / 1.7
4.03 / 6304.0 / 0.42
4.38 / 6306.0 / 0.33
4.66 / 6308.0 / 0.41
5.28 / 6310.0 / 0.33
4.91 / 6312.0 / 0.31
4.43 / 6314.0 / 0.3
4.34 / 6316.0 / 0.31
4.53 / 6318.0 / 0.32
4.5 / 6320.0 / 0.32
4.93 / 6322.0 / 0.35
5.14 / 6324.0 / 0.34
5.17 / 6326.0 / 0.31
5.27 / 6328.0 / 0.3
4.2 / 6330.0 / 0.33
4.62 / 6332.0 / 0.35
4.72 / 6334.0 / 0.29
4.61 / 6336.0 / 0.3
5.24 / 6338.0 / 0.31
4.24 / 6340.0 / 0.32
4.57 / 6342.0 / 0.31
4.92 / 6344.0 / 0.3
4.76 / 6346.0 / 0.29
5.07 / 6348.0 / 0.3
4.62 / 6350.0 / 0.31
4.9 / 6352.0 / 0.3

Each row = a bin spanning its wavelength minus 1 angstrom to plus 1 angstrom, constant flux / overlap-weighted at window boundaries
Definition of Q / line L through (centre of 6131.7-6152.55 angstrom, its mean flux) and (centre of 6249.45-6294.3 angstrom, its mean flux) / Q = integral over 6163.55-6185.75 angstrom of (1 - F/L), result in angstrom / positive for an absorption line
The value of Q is 2.8 angstrom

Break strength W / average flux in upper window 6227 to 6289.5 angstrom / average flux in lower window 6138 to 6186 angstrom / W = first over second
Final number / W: 1.0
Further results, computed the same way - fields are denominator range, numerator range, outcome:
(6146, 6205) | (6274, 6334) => 1.03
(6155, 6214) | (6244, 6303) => 1.00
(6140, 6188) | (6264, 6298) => 1.05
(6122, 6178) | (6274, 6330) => 1.04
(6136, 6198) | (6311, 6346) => 1.03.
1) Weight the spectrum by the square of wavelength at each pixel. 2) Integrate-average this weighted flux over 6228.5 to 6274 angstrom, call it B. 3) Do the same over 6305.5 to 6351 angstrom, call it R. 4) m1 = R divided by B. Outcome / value 1.1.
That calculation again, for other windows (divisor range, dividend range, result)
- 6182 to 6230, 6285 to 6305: 1.01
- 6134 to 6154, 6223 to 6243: 0.98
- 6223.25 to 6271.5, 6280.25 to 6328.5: 1.07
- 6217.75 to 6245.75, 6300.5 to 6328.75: 1.05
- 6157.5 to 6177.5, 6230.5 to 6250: 1.11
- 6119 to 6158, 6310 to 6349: 1.05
